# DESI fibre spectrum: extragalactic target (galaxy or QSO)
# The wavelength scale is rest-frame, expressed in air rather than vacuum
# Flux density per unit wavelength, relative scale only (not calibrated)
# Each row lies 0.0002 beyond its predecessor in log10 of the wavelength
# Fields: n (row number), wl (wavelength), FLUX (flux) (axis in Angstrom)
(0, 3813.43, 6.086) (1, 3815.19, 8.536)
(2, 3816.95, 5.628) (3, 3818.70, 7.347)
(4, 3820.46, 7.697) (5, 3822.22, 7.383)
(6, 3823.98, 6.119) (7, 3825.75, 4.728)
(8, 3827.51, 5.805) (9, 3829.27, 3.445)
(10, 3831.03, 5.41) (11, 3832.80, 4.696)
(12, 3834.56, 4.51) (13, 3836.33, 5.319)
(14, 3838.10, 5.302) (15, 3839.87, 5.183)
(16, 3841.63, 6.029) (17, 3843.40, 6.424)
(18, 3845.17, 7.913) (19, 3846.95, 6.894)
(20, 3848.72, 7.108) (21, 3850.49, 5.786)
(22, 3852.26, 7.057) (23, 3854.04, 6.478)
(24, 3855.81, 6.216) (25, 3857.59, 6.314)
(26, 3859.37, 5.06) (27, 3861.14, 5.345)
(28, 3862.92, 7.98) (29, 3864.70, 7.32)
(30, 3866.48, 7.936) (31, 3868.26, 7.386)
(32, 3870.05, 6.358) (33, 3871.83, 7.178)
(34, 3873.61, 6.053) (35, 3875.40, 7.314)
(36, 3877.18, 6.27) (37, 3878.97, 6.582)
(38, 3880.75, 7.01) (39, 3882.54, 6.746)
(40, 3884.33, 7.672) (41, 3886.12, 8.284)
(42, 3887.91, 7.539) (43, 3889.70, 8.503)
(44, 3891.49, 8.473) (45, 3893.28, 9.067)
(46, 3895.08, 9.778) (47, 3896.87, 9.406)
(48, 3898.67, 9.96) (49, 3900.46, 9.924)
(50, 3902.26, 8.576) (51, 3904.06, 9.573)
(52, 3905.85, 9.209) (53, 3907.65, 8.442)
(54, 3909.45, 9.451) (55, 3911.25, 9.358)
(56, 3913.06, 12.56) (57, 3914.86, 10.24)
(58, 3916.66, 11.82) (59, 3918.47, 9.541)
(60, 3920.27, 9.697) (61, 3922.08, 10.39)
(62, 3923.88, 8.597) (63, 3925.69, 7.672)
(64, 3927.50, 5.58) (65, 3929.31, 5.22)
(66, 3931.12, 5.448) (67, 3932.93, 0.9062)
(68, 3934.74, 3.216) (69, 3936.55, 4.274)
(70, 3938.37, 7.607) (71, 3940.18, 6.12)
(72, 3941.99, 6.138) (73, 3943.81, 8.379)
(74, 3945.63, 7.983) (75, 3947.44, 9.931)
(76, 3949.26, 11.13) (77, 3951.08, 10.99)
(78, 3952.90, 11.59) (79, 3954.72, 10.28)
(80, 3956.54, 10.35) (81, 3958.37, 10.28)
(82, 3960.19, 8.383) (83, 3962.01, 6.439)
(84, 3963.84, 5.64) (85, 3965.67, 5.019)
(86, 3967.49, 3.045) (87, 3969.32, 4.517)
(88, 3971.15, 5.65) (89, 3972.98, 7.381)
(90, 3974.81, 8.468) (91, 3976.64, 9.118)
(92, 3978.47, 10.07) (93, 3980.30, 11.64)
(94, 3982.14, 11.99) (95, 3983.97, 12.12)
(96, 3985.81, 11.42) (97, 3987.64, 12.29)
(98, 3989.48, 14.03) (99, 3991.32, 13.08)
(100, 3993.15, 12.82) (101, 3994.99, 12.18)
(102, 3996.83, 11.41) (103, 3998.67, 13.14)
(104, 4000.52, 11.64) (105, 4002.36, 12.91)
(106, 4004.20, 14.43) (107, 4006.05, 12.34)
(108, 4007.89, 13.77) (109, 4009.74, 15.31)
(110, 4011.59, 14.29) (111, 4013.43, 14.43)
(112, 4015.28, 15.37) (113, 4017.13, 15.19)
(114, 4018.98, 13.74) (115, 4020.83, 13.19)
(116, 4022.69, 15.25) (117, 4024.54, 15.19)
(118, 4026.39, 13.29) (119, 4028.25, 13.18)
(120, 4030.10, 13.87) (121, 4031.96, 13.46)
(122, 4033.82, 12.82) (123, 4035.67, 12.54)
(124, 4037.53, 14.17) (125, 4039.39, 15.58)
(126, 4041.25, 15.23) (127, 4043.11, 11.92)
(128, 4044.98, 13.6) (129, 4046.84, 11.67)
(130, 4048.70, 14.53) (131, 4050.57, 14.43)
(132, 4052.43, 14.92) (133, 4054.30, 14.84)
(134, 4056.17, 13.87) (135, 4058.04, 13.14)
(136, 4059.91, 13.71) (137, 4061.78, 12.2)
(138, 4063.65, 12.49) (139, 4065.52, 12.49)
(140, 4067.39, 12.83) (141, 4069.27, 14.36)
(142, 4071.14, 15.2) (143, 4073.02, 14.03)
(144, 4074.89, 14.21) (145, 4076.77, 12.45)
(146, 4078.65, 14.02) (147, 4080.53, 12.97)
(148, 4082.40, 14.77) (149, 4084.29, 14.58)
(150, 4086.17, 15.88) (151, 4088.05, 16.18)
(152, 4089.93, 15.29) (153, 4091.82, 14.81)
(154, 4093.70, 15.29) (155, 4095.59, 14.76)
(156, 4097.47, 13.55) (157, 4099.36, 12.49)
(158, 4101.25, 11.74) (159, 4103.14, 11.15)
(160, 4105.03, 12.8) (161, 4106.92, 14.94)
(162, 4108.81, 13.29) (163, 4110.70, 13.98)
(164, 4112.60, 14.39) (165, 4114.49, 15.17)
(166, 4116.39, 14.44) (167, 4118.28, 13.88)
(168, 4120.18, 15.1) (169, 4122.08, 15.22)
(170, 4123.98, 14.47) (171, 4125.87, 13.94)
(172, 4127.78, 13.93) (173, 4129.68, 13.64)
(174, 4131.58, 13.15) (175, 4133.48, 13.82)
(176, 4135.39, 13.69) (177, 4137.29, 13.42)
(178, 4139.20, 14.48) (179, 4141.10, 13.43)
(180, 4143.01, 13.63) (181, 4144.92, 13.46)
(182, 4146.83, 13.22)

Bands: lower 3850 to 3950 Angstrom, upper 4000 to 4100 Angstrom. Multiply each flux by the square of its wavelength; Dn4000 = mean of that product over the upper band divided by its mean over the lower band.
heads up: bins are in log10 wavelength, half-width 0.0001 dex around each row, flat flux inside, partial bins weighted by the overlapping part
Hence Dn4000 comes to 1.95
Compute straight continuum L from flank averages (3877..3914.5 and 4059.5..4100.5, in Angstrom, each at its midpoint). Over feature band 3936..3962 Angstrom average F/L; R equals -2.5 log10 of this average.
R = 0.17 mag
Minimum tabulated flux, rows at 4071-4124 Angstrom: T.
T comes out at 11.15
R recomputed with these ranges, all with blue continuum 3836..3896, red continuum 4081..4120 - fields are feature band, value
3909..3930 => -0.08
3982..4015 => -0.18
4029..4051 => -0.11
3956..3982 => 0.30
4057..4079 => -0.02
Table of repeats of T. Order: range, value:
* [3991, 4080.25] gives 11.41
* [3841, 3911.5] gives 5.06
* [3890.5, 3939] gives 0.9062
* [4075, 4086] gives 12.45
